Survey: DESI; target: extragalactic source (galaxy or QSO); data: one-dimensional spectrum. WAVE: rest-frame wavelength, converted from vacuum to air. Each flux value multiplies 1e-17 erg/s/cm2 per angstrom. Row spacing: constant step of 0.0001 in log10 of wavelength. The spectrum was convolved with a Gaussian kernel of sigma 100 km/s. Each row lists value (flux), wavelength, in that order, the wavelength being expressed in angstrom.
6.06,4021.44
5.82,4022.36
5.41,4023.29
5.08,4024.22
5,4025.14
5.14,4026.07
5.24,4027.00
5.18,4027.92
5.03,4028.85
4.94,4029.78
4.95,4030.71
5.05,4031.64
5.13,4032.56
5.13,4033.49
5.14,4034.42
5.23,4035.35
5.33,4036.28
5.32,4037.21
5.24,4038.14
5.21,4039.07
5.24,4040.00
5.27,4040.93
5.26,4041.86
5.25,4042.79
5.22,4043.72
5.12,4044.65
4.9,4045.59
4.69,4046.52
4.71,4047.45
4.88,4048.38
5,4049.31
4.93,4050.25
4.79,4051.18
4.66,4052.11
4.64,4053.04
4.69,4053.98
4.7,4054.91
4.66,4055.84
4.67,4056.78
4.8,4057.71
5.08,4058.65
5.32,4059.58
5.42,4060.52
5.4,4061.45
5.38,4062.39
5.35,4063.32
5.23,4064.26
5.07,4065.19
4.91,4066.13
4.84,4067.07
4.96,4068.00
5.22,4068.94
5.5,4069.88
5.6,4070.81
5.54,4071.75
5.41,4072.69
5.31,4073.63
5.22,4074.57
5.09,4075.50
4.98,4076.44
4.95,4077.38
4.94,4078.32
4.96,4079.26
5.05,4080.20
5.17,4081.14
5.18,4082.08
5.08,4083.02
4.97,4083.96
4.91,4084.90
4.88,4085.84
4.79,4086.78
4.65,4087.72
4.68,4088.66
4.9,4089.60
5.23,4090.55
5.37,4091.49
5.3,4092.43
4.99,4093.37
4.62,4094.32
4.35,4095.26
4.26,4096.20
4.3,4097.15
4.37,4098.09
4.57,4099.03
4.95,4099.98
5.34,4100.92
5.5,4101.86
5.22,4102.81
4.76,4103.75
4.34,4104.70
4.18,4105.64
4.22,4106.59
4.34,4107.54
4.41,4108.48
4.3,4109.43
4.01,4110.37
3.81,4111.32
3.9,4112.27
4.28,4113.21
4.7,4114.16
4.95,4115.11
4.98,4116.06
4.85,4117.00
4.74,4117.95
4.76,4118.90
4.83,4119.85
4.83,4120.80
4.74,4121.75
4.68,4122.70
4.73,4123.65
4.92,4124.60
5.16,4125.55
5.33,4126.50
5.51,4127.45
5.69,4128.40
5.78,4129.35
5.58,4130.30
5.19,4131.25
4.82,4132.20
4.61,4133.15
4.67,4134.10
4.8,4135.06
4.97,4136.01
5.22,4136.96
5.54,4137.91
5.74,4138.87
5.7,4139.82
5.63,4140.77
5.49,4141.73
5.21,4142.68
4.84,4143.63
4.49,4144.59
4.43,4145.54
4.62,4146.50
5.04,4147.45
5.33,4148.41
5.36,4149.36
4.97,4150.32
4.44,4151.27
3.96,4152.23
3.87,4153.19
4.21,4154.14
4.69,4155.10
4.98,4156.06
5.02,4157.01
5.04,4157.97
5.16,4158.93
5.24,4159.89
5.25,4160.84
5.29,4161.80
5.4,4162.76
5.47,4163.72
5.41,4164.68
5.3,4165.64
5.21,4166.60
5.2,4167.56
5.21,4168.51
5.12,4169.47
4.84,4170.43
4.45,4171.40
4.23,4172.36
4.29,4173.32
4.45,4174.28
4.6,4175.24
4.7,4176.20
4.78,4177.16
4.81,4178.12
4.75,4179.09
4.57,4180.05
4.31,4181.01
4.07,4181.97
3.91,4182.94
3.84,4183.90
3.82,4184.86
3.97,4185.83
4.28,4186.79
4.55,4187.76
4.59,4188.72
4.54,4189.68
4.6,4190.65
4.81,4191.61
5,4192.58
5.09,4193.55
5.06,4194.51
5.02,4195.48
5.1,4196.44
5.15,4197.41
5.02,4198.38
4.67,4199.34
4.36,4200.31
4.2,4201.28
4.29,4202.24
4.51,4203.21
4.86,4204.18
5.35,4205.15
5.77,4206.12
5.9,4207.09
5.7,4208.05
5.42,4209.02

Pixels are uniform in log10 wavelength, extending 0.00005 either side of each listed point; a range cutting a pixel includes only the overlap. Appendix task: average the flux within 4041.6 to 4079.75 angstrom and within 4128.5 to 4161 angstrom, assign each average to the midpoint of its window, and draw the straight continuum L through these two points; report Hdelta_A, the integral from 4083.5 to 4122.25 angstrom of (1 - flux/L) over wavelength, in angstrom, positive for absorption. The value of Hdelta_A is 2.65 angstrom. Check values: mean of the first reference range 5.05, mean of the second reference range 5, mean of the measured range 4.68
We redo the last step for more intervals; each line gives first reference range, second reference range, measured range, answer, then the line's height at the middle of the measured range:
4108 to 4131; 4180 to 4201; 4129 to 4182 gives -2.9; 4.68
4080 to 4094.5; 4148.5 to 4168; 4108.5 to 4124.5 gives 1.3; 4.99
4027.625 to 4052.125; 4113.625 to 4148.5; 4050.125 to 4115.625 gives 2.5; 5.06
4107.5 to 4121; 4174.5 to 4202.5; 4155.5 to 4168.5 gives -1.9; 4.55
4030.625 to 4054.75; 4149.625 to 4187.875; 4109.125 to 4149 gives -1.2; 4.8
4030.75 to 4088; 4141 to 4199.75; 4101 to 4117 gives 1.3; 4.94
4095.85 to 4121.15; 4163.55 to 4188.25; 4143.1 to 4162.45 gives -0.9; 4.6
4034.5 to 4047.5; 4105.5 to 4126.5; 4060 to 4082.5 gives -1.2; 4.92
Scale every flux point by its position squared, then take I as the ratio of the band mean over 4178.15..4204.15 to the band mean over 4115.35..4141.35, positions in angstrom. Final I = 0.92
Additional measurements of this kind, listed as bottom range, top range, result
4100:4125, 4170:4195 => 1.00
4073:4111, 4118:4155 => 1.06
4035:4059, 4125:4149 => 1.09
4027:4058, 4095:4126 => 0.95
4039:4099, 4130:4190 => 1.01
